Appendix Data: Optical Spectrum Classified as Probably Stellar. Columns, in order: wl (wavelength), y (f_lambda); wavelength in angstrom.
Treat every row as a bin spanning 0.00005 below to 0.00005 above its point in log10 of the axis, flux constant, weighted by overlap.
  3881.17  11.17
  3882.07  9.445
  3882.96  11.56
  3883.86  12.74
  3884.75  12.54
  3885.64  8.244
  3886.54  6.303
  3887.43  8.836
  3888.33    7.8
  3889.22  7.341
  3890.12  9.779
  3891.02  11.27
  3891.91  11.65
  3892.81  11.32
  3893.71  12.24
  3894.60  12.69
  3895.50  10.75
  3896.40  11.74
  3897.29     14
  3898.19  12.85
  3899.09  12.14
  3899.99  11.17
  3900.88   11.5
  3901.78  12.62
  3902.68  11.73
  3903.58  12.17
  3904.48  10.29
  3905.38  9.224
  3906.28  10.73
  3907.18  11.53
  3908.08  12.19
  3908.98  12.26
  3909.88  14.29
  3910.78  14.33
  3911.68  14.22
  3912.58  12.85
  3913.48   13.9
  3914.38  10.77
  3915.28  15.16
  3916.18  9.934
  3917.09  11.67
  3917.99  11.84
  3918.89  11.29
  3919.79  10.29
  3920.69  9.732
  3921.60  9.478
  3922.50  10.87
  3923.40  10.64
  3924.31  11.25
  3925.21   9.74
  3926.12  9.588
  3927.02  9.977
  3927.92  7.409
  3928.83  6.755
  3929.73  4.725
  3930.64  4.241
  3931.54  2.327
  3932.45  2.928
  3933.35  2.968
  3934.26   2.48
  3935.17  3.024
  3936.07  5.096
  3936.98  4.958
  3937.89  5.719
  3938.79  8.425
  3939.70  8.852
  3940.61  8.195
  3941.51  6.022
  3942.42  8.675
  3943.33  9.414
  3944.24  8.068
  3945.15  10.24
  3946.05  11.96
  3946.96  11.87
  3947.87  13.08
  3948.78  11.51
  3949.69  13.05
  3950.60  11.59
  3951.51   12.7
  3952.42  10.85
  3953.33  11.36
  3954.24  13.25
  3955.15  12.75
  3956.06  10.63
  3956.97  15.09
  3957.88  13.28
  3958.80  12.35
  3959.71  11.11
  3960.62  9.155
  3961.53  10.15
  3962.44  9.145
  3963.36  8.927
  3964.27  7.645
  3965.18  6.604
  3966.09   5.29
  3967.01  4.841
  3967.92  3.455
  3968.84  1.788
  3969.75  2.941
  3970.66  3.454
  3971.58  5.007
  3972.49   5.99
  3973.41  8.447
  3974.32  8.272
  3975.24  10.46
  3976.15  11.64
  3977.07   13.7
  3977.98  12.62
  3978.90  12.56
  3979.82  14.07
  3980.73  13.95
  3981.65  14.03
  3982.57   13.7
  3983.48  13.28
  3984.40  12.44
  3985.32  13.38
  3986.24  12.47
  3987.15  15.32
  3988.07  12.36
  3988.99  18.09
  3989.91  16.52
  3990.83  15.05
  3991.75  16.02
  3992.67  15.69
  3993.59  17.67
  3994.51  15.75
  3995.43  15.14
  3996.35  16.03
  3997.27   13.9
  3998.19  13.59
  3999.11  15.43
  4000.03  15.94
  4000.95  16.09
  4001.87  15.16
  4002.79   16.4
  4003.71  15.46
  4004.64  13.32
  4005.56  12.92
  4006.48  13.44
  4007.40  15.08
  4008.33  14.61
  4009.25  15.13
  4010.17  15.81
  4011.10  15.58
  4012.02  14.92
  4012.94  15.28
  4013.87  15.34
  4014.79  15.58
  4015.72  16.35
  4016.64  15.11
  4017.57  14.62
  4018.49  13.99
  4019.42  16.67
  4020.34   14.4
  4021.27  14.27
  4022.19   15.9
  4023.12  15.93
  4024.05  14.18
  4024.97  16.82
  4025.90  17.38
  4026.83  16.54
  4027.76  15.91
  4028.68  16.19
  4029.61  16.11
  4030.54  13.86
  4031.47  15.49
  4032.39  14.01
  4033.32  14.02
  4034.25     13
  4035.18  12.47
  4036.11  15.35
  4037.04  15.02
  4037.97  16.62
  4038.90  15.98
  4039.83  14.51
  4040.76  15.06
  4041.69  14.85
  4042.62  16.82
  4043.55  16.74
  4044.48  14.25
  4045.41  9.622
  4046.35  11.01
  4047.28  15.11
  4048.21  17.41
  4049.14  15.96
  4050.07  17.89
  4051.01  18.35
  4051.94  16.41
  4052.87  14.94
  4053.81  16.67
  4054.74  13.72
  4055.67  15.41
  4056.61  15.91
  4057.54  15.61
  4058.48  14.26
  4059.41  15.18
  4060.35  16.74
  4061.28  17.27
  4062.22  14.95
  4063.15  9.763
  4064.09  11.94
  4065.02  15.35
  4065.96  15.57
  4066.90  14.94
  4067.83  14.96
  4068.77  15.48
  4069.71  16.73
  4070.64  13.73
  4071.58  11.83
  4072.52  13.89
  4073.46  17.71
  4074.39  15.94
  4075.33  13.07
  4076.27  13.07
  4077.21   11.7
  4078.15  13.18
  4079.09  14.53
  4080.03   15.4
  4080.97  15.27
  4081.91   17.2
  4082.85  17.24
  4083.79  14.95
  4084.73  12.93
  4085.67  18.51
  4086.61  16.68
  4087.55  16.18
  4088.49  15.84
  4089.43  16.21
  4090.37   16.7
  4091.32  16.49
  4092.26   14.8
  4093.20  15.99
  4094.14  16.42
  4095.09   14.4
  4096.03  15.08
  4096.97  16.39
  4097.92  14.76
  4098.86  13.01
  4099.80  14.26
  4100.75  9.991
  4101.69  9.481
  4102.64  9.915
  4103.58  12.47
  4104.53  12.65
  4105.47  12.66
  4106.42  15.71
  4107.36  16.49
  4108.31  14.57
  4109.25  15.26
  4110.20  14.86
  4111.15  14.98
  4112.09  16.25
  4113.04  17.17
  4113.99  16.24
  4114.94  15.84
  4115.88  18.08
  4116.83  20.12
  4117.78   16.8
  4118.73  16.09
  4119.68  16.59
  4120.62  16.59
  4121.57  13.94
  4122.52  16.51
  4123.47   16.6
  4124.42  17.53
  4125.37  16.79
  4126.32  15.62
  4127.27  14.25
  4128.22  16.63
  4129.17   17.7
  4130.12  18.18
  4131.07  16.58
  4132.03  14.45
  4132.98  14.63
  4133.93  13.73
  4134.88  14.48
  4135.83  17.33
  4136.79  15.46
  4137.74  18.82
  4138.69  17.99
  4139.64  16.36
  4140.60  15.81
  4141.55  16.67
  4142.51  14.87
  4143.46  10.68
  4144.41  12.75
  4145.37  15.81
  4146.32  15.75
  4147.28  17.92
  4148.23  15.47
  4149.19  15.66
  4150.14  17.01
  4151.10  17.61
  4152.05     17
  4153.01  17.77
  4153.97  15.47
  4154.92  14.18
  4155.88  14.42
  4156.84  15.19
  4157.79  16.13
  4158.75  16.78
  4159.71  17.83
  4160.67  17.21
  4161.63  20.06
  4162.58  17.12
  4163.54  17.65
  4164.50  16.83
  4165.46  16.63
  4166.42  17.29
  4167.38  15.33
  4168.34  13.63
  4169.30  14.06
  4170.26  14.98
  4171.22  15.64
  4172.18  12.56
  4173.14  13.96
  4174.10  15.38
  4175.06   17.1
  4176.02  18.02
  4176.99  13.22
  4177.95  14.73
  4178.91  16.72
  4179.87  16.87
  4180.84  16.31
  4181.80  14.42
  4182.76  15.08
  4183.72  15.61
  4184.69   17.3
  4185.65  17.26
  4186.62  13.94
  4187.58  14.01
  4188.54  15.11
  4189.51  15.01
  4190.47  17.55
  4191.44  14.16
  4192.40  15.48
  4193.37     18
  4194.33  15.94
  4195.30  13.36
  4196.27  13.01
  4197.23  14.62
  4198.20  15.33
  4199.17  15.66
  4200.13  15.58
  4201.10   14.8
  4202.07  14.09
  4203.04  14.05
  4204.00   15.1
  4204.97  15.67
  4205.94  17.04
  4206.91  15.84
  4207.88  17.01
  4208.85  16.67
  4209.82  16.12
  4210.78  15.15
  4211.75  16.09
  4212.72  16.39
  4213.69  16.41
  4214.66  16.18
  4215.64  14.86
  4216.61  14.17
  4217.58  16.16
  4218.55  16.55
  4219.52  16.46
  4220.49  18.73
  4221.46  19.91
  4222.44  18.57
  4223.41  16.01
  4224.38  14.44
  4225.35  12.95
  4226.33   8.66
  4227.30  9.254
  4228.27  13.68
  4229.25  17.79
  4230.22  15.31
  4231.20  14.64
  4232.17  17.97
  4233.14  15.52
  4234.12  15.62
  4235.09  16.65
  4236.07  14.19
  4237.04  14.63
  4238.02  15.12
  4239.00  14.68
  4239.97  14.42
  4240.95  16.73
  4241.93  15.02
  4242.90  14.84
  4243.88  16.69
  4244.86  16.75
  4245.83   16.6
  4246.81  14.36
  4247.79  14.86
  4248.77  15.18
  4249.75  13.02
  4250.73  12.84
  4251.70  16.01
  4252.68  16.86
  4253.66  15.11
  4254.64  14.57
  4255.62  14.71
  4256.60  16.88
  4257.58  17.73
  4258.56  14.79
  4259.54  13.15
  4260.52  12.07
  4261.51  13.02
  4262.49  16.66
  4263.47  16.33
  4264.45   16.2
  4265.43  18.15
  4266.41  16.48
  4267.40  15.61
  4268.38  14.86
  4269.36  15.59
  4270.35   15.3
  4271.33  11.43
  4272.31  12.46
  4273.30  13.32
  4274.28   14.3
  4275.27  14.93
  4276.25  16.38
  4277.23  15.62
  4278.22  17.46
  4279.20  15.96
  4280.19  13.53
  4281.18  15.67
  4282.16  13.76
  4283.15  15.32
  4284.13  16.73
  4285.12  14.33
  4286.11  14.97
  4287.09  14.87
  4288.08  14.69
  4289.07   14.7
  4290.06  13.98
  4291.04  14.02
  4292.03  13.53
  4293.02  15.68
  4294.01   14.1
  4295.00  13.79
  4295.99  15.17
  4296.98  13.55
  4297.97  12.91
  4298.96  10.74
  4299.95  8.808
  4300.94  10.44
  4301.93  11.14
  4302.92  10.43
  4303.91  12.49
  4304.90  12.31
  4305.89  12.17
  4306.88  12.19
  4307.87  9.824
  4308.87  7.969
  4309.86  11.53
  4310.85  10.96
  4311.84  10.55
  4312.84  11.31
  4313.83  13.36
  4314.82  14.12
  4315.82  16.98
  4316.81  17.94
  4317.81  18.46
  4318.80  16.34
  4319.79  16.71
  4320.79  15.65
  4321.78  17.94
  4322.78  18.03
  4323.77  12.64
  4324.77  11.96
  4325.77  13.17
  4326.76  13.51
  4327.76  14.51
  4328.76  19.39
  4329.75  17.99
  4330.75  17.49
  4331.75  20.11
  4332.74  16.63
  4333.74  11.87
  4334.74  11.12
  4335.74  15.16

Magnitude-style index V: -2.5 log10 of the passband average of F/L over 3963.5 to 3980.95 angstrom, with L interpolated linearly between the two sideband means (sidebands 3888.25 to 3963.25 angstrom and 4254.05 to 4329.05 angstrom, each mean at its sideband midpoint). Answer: 0.32 mag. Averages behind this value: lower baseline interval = 10.2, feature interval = 7.98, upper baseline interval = 14.2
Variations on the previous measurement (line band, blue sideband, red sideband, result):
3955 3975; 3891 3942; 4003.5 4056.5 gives 0.45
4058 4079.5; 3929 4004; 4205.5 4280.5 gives -0.17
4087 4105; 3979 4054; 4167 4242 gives 0.07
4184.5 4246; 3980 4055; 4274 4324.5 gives -0.09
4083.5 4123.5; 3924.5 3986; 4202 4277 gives -0.23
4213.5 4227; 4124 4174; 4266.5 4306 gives -0.05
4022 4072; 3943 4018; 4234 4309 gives -0.18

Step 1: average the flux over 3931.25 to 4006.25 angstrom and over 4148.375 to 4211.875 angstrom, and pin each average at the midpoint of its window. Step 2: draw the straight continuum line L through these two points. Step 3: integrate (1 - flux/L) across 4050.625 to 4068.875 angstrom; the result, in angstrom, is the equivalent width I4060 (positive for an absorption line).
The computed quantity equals -3.10 angstrom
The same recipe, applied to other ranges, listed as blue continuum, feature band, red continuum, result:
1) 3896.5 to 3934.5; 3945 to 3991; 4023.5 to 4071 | 5.3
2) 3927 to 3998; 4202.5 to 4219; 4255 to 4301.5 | -2.7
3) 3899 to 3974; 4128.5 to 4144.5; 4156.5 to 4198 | -1.2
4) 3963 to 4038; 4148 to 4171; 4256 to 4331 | -4.0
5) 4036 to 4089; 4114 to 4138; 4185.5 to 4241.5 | -1.8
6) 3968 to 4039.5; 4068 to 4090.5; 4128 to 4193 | -0.4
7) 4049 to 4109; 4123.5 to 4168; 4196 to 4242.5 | -3.2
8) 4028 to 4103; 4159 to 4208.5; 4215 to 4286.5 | -1.9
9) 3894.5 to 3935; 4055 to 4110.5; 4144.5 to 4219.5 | -4.0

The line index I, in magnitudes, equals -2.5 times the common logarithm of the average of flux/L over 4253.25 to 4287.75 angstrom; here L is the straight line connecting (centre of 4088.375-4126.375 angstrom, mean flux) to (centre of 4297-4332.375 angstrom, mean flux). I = -0.07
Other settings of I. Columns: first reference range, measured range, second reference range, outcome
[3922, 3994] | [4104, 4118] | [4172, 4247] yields -0.19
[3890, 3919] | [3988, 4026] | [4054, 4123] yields -0.12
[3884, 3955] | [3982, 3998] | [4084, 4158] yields -0.23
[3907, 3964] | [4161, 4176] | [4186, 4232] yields -0.10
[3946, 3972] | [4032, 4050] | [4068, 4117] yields -0.15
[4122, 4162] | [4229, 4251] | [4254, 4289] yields 0.00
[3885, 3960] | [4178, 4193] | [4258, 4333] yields -0.19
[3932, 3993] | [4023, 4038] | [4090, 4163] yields -0.22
